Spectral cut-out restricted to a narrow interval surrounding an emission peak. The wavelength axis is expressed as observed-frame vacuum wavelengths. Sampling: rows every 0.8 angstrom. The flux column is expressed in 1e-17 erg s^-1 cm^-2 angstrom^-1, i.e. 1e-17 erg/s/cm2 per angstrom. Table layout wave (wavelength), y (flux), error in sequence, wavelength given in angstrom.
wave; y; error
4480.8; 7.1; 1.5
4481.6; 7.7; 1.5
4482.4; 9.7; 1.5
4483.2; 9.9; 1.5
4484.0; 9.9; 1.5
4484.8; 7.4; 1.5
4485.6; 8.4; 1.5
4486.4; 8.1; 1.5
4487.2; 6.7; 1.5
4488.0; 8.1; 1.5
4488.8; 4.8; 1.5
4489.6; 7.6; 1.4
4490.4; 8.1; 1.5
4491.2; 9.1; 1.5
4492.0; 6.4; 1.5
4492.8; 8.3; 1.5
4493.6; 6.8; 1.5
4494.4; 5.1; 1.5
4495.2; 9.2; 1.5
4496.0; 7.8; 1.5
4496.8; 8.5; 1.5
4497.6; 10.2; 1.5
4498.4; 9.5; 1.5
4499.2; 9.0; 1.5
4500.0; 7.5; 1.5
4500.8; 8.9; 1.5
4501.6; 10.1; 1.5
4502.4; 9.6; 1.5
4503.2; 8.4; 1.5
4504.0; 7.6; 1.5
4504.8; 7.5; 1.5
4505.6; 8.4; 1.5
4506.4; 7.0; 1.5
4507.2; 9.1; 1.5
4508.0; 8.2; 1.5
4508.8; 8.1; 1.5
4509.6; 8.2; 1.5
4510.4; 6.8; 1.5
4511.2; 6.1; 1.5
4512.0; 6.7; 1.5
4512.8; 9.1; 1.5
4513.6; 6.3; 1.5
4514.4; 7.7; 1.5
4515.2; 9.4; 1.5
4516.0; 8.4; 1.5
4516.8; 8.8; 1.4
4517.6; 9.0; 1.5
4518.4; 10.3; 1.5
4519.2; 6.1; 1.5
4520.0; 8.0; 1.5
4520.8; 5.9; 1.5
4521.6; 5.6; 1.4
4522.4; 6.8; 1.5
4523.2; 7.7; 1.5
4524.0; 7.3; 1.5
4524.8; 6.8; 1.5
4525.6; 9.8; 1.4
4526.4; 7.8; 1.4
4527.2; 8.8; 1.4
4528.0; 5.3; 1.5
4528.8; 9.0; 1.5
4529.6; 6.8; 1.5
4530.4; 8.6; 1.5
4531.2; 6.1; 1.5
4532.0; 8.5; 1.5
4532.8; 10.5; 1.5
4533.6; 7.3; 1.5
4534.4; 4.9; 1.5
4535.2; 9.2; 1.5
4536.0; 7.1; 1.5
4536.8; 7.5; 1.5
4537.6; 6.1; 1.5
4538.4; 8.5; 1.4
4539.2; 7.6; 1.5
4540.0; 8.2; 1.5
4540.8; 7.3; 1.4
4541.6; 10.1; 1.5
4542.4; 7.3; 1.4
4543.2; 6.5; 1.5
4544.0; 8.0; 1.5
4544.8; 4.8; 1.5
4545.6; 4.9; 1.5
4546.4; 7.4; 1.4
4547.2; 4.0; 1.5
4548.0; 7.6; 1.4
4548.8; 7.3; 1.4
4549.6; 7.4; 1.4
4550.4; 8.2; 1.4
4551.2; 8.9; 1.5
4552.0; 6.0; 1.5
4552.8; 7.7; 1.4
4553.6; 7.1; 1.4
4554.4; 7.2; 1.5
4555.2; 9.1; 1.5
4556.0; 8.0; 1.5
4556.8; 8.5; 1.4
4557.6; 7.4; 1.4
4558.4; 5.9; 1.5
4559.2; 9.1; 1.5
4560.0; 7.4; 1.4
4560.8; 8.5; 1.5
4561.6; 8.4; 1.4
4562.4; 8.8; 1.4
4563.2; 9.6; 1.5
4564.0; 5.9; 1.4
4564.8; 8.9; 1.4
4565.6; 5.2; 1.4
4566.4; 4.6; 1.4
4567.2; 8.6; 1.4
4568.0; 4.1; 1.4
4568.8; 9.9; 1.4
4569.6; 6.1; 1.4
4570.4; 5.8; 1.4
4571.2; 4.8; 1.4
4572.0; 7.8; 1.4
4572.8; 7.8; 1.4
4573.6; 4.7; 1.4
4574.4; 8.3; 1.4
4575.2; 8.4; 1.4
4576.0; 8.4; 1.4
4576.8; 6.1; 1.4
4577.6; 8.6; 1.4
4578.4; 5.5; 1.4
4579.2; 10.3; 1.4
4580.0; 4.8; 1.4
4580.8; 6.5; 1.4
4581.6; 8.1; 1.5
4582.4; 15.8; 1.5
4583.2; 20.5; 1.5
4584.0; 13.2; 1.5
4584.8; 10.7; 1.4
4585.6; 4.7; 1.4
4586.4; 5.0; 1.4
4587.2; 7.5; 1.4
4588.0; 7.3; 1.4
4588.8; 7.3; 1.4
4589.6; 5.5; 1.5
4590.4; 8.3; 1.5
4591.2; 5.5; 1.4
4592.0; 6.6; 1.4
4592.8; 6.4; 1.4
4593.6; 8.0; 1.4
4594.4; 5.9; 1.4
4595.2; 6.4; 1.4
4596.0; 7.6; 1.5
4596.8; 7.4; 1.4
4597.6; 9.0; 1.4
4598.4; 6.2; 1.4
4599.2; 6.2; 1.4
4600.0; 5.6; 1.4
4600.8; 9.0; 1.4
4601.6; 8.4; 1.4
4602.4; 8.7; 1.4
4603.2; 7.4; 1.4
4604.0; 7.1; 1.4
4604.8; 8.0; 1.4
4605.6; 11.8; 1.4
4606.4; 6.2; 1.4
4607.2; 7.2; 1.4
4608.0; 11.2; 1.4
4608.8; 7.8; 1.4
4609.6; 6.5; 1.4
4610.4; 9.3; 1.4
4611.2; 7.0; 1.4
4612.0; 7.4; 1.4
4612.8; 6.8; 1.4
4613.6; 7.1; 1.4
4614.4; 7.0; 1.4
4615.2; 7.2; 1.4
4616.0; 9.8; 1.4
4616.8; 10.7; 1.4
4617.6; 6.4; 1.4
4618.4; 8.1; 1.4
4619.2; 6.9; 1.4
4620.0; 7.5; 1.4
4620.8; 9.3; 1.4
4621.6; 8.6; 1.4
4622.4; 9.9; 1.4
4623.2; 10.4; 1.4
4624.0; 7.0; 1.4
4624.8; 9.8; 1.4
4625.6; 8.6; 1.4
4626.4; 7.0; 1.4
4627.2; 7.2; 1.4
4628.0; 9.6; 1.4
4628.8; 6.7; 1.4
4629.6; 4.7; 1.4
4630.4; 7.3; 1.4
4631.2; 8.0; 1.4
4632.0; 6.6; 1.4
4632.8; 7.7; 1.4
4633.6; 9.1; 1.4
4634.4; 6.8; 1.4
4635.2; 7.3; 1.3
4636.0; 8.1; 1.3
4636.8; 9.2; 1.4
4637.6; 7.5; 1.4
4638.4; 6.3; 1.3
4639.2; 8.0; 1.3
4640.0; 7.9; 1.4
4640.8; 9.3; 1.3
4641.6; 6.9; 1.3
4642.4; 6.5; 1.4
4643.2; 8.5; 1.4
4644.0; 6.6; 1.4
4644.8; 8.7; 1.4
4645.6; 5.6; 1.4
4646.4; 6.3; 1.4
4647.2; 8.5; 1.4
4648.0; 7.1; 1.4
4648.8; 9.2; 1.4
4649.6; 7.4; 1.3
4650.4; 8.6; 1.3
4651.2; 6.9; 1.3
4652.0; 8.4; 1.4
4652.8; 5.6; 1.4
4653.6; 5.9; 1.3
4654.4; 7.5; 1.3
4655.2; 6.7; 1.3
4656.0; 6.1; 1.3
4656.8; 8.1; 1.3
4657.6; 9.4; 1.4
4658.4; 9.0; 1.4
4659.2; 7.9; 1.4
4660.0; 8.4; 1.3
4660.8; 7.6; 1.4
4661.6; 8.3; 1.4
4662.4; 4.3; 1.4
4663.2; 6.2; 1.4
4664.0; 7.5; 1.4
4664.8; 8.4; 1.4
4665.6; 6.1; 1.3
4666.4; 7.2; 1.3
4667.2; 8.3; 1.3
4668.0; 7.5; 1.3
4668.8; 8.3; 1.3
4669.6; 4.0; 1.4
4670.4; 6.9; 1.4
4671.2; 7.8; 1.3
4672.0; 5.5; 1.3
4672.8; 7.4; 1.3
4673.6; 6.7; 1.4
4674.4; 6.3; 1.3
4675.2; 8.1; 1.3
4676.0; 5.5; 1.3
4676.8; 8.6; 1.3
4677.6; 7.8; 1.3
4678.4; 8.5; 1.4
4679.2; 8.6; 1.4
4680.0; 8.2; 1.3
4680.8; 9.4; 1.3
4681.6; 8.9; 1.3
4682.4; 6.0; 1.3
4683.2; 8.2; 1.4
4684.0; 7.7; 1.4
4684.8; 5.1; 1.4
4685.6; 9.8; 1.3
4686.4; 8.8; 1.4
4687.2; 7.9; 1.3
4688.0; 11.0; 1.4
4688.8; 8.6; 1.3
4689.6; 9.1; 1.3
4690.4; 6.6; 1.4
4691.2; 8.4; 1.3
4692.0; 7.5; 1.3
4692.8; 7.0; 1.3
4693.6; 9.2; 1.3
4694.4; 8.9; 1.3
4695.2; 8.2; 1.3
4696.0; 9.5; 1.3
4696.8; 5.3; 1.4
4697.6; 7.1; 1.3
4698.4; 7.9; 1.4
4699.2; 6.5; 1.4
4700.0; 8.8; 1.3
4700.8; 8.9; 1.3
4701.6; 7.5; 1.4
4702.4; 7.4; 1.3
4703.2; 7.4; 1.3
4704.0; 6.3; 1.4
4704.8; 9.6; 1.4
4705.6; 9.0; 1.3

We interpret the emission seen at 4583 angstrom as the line H-gamma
